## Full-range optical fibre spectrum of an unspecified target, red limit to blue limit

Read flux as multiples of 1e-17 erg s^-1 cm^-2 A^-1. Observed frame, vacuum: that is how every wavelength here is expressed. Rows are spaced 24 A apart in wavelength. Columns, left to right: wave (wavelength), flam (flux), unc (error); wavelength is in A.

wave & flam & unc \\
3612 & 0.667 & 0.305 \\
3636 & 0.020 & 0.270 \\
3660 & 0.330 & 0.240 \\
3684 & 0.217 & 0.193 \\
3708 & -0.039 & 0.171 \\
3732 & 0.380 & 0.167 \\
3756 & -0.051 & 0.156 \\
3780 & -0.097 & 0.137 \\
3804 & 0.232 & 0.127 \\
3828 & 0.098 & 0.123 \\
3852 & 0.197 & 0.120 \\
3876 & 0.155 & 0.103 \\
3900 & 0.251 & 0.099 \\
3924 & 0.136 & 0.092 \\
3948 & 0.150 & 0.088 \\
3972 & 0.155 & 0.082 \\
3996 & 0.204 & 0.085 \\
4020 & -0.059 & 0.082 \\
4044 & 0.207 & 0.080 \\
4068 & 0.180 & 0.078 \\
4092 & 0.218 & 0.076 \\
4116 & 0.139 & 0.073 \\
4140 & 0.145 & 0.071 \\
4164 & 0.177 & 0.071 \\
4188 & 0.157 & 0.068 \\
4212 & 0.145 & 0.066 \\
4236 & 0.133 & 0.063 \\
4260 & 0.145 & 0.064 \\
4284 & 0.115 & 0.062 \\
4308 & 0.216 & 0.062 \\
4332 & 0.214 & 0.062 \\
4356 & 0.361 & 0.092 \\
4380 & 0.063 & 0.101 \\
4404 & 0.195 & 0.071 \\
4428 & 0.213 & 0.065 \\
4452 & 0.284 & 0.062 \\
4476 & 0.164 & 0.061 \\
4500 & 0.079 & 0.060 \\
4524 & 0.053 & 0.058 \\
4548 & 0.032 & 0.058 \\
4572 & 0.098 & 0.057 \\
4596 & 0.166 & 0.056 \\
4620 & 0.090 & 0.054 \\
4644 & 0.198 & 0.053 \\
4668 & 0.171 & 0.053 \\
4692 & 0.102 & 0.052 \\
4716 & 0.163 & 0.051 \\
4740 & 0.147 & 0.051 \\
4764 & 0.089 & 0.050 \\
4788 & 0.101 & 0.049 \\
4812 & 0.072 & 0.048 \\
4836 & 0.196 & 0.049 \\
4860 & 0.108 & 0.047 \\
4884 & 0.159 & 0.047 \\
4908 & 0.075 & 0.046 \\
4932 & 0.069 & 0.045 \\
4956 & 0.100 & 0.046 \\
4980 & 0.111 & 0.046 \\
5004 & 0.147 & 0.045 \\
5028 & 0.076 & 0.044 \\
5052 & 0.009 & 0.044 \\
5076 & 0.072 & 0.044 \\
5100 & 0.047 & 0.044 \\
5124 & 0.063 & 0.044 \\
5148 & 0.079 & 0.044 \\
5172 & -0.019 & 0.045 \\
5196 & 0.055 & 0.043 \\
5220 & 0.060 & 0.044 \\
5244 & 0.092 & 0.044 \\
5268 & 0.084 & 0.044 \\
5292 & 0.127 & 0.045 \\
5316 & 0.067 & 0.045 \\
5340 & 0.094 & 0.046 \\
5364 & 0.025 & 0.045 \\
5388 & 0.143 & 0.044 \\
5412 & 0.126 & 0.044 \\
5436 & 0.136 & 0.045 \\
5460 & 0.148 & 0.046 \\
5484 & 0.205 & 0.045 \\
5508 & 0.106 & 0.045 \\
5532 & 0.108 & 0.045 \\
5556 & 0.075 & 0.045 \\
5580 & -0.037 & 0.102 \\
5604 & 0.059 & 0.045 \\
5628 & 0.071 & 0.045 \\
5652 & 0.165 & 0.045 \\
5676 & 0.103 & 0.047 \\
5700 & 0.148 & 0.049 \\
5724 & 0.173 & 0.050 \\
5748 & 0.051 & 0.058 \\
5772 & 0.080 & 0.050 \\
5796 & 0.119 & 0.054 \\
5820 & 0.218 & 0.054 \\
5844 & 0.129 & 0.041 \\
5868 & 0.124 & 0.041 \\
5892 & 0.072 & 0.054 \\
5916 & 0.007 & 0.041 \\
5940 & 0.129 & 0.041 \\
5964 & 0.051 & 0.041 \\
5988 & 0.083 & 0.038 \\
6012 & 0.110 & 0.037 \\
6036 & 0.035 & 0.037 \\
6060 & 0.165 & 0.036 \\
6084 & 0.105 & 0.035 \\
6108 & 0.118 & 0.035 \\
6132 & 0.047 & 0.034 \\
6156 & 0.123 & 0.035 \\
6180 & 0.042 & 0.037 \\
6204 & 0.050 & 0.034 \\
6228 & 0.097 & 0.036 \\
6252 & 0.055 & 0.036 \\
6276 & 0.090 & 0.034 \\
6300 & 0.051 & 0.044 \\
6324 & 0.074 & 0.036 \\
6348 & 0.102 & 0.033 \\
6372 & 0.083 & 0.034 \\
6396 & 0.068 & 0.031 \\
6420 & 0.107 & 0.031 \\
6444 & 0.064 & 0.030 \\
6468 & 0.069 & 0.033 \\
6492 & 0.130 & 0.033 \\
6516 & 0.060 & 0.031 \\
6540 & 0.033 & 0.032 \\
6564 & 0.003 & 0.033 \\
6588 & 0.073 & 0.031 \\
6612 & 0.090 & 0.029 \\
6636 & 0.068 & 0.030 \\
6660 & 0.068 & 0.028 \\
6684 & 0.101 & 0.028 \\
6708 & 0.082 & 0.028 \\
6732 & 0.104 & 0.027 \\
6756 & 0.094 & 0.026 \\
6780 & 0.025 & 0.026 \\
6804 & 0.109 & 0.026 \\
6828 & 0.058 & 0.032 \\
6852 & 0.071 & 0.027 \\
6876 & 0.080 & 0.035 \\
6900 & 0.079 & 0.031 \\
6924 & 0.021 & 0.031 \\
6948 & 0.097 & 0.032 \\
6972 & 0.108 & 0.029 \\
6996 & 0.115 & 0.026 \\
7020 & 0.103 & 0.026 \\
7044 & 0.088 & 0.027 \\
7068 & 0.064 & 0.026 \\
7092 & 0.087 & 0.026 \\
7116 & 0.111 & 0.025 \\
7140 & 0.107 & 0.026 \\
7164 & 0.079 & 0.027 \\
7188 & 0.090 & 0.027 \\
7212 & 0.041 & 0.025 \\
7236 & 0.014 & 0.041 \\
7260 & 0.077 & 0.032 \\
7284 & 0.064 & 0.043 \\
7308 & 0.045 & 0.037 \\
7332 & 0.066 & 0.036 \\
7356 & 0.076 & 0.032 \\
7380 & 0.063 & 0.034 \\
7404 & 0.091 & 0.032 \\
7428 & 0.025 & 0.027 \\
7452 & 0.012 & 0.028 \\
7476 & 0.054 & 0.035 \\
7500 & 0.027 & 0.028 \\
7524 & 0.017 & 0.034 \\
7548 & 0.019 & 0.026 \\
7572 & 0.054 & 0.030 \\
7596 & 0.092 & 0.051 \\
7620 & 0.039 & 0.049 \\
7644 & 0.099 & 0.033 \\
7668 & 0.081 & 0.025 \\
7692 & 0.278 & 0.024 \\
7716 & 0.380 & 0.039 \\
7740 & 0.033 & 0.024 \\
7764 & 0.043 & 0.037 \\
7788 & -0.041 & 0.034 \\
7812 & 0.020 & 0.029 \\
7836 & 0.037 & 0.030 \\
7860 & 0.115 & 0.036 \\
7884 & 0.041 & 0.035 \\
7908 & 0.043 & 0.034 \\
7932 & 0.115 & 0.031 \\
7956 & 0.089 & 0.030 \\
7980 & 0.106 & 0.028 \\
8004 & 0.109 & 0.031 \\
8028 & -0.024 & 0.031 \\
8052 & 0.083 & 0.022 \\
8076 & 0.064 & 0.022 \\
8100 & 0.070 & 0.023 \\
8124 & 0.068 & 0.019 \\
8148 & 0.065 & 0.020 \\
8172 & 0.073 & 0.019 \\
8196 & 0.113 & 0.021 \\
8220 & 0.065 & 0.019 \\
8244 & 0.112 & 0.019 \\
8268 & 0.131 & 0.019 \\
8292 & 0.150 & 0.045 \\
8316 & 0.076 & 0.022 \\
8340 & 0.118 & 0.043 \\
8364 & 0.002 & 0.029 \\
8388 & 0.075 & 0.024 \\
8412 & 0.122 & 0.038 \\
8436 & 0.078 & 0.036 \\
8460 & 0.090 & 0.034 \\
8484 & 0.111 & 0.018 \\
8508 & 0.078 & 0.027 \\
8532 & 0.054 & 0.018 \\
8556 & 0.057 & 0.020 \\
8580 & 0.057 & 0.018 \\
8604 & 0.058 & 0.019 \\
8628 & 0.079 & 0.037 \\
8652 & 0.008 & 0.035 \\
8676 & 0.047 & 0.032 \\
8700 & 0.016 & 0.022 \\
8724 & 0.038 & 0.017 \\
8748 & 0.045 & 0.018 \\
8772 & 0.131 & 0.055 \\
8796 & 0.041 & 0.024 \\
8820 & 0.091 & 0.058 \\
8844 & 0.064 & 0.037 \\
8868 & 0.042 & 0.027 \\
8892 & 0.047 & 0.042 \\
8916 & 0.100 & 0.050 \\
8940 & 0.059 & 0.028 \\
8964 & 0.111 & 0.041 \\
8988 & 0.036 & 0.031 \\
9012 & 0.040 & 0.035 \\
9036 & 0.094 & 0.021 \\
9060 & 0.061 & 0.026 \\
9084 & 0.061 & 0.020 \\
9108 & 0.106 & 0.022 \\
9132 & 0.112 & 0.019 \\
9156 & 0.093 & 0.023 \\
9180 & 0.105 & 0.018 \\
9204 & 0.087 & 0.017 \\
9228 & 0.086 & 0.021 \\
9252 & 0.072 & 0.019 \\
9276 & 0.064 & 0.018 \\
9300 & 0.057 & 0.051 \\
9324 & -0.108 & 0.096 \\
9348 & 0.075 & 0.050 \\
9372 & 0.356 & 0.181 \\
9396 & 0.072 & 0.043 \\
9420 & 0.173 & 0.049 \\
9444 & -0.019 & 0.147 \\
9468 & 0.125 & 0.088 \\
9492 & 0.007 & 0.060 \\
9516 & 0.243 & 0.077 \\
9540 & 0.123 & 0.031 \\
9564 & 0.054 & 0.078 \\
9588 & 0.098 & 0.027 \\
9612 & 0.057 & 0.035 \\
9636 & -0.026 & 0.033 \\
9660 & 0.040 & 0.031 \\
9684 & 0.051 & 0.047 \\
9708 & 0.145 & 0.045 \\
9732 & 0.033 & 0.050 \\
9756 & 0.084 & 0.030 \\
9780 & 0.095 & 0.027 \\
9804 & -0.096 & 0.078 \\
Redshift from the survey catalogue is 1.07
